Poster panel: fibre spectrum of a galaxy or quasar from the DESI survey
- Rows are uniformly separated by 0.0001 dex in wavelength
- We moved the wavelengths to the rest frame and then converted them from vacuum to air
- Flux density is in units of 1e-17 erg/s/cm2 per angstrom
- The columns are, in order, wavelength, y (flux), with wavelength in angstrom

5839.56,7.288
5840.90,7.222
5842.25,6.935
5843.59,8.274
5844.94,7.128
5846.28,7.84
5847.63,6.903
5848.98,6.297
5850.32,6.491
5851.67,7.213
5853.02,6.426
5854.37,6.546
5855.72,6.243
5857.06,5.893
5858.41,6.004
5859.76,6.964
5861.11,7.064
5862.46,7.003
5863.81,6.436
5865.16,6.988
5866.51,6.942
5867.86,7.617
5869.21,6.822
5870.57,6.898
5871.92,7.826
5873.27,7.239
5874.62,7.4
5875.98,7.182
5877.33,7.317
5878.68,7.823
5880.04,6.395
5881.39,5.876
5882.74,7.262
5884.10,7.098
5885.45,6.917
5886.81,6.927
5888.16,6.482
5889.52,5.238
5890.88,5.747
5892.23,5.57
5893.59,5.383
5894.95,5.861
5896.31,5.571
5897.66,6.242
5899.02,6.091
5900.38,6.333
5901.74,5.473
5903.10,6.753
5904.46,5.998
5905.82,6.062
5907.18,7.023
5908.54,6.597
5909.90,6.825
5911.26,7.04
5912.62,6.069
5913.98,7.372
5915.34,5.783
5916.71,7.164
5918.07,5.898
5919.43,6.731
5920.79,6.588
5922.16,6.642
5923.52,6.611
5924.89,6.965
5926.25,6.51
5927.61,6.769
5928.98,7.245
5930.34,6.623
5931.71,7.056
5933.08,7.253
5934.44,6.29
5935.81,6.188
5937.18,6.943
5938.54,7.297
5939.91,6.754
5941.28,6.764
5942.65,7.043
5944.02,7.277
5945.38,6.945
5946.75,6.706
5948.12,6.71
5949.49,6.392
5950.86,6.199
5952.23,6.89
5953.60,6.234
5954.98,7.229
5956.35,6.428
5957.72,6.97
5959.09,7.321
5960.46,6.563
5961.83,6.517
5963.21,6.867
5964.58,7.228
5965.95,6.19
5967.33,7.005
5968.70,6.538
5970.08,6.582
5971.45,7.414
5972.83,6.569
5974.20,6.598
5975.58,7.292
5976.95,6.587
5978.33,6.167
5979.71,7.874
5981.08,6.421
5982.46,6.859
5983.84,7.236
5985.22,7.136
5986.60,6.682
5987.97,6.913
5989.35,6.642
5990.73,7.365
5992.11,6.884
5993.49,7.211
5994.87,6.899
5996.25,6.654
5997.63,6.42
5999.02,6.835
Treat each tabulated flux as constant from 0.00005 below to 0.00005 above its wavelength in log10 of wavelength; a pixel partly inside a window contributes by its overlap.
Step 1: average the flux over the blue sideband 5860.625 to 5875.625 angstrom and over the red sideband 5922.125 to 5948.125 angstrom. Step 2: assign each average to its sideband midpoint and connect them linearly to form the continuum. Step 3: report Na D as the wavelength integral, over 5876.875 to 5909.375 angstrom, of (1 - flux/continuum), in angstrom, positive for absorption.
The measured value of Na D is 3.2 angstrom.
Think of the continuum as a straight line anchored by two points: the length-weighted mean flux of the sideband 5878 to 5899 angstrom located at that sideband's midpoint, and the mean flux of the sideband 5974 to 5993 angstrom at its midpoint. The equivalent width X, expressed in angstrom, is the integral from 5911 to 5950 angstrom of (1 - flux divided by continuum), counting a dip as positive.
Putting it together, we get -1.07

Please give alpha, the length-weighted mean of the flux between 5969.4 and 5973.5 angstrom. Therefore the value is 6.86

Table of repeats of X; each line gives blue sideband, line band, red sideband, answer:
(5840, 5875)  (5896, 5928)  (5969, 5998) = 2.1 angstrom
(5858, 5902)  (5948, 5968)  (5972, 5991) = 0.3 angstrom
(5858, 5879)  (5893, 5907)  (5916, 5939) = 1.8 angstrom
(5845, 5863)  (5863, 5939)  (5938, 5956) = 1.3 angstrom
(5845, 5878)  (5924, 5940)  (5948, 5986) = 0.0 angstrom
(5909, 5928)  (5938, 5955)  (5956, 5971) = -0.2 angstrom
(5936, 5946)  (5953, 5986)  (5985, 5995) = 0.7 angstrom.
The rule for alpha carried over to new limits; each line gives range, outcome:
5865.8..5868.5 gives 7.28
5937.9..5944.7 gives 7.02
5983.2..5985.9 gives 7.18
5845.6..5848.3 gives 7.38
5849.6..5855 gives 6.67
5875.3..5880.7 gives 7.18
